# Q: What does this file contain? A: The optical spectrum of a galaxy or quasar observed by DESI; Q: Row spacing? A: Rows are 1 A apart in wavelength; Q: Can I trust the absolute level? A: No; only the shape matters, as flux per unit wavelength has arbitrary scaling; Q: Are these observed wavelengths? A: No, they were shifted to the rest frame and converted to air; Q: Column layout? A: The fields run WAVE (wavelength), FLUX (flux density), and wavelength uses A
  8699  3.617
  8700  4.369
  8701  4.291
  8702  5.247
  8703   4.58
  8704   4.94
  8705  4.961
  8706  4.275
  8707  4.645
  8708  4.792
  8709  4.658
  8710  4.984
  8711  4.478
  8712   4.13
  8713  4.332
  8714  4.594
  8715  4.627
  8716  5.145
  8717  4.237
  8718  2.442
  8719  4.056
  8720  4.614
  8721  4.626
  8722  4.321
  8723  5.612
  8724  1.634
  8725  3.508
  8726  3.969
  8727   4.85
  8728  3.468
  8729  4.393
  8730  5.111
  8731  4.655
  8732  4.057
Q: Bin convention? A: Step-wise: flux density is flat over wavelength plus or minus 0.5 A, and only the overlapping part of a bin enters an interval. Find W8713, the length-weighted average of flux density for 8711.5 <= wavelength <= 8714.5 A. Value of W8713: 4.35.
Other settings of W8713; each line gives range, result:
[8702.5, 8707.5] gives 4.68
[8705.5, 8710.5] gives 4.67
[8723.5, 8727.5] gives 3.49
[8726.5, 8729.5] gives 4.24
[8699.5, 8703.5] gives 4.62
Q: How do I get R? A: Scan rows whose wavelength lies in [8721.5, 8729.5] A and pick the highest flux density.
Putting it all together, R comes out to 5.612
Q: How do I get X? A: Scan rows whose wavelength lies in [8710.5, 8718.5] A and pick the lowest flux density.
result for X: 2.442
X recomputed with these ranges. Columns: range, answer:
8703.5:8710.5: 4.275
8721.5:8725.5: 1.634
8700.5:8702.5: 4.291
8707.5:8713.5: 4.13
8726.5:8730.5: 3.468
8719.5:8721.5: 4.614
